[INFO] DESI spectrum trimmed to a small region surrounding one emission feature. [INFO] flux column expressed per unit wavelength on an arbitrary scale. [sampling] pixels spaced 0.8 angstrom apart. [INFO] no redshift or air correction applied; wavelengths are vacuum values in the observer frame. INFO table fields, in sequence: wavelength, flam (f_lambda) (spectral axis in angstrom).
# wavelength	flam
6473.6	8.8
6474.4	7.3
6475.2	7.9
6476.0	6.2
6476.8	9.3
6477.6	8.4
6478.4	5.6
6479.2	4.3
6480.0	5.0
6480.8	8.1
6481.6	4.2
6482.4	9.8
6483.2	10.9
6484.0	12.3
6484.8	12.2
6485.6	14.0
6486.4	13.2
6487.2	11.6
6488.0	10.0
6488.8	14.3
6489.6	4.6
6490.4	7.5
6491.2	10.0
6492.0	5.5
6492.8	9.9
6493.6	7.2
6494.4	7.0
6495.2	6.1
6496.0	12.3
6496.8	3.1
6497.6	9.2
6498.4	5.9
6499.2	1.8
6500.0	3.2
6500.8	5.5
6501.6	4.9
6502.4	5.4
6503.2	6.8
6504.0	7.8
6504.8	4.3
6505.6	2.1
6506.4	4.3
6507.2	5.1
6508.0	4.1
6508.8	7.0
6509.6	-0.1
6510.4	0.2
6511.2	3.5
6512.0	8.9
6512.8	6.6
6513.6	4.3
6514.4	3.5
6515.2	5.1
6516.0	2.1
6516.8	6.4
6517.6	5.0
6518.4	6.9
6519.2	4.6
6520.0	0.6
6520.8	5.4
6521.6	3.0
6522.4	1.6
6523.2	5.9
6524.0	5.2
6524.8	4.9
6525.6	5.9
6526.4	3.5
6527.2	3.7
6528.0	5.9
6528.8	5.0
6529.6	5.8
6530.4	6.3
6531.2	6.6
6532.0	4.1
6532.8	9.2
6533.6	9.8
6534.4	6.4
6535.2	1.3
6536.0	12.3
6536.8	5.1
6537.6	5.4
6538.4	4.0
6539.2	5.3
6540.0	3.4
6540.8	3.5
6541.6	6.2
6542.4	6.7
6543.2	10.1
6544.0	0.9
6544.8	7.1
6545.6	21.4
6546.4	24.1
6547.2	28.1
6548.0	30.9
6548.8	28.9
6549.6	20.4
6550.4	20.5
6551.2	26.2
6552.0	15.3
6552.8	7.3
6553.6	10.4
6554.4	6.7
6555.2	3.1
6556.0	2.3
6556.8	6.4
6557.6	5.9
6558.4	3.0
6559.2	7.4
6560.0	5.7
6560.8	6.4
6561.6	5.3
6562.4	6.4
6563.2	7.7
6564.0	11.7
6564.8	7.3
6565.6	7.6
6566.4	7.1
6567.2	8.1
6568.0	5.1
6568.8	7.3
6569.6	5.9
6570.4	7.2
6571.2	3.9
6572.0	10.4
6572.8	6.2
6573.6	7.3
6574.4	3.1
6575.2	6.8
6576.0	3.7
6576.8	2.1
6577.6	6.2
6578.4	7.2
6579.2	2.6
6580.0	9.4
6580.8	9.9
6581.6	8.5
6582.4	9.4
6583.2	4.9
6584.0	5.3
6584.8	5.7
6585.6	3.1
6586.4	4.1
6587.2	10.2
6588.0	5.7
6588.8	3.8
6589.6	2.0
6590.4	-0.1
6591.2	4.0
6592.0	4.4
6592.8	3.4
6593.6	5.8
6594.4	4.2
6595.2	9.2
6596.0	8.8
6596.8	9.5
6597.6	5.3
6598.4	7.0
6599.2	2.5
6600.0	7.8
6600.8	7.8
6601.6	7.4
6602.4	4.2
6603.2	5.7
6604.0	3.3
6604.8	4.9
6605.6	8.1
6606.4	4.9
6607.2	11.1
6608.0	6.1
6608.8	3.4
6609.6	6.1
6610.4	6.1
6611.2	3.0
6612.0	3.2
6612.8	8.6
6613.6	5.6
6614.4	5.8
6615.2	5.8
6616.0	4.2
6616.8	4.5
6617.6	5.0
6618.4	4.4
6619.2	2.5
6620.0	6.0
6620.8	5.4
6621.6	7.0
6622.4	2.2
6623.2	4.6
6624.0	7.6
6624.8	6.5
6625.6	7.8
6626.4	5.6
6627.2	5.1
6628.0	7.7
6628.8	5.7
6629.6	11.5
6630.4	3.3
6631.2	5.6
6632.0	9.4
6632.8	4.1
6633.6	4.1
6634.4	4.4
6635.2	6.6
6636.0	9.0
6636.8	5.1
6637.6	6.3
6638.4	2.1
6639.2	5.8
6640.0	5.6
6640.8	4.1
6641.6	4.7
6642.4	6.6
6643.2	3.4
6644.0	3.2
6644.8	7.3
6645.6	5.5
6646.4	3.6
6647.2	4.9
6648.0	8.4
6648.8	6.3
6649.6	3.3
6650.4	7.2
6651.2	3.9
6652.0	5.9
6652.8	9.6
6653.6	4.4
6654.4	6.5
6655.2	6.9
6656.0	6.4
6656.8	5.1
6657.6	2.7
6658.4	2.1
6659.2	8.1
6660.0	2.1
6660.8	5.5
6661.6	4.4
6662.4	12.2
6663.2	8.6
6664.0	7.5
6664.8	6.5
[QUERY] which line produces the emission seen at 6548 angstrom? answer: [O III] 5007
